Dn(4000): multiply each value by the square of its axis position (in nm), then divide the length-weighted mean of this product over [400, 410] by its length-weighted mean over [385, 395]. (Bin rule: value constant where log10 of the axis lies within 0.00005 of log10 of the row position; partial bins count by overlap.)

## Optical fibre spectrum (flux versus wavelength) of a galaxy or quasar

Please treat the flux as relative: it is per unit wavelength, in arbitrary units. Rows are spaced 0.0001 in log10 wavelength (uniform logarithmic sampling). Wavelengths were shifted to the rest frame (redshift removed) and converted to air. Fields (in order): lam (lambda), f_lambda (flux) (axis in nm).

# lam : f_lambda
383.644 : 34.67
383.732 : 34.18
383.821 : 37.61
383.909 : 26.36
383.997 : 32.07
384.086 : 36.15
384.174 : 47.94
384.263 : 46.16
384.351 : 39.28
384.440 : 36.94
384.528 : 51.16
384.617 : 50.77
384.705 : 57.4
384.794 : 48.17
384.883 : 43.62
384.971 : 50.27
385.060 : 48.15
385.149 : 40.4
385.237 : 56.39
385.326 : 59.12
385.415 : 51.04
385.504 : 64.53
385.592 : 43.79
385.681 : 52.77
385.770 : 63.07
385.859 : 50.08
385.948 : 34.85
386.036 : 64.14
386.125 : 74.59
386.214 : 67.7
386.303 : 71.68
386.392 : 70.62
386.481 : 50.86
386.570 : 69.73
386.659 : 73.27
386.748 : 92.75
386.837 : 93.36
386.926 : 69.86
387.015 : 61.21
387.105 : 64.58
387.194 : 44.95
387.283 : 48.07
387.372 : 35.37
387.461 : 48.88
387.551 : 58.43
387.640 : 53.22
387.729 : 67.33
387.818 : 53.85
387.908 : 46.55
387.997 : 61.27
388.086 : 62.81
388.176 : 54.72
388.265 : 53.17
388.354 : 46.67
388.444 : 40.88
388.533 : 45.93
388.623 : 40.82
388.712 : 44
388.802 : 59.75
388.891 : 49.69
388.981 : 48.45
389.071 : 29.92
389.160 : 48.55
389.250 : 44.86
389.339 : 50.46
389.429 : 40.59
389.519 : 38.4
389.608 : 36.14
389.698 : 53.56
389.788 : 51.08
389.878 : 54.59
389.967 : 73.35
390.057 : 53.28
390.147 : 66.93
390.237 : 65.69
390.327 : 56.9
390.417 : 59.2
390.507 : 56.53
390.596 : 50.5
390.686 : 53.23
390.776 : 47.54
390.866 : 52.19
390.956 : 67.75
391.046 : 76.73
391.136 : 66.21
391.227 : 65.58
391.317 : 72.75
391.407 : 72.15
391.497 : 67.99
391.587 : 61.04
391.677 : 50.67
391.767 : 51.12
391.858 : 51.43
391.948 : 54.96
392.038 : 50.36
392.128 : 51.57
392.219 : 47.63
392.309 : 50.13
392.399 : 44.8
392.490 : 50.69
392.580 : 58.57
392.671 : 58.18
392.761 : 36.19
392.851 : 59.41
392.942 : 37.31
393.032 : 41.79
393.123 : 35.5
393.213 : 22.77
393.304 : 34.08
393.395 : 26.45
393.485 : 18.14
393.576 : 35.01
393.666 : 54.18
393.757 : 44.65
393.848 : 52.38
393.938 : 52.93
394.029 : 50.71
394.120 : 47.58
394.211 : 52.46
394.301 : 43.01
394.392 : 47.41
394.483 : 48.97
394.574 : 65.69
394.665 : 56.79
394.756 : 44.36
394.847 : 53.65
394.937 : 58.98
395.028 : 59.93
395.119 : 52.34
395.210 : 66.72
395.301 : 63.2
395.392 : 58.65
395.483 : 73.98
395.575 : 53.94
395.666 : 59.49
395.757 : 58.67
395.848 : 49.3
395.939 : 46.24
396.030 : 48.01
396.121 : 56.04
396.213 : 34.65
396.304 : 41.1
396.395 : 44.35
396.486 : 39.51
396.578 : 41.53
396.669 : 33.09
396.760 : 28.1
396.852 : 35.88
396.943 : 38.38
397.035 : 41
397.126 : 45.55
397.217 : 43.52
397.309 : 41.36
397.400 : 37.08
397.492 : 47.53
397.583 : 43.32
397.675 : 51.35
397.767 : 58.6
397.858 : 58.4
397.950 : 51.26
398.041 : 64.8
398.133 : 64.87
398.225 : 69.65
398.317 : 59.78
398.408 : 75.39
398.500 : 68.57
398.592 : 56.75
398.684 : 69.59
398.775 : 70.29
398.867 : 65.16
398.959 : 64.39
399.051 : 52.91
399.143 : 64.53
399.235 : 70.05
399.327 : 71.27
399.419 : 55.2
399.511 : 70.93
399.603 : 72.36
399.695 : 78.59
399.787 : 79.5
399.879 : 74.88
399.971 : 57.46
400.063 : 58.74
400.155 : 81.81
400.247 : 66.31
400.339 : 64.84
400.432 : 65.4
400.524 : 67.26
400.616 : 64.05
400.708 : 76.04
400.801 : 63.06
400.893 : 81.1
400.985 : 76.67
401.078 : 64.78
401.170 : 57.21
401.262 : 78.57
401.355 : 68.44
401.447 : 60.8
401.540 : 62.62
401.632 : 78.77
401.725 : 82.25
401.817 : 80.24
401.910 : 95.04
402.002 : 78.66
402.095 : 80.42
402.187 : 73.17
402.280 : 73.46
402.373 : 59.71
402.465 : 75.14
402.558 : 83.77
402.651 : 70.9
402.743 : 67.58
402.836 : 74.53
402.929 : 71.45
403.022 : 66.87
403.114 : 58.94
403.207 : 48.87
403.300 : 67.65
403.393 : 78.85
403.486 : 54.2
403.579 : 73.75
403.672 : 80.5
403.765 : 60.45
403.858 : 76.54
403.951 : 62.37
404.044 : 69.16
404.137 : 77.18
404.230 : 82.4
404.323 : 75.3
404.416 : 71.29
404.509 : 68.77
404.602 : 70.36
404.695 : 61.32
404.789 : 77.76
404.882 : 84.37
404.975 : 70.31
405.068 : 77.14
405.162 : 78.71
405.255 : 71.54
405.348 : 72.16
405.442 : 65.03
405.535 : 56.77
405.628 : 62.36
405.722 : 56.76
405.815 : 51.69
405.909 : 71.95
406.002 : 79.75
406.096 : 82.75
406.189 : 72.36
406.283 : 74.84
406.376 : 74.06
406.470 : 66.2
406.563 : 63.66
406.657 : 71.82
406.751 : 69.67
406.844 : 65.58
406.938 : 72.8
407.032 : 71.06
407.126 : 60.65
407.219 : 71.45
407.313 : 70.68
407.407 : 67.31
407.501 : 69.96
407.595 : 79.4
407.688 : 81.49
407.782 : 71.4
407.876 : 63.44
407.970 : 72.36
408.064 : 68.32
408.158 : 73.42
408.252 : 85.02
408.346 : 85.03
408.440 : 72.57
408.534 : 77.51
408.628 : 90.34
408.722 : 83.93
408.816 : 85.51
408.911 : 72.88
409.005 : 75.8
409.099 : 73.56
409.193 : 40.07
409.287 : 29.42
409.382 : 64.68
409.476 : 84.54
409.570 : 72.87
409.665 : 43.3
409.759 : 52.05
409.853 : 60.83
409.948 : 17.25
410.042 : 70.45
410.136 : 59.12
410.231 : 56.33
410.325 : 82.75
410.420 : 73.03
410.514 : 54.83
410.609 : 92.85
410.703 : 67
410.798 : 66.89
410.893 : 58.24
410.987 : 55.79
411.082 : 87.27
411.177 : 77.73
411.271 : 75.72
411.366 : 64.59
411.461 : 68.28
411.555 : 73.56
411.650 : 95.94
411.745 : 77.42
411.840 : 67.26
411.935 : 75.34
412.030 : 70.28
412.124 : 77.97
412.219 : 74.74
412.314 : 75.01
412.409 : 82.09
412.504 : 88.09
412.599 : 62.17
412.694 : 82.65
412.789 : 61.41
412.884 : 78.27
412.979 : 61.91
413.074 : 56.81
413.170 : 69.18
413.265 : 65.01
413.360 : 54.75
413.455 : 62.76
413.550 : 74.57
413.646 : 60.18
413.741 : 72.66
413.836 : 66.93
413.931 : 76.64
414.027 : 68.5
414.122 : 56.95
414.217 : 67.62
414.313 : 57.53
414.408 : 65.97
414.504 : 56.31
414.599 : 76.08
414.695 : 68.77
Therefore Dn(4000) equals 1.41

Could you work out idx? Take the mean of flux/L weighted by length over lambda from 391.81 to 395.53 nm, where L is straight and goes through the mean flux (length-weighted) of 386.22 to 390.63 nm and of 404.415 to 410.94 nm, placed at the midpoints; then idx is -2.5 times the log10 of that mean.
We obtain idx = 0.20 mag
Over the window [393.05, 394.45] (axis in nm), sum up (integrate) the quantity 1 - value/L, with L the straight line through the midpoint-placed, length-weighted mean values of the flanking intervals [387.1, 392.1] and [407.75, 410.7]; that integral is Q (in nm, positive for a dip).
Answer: 0.385 nm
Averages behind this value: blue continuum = 53.9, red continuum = 67.9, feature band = 41.2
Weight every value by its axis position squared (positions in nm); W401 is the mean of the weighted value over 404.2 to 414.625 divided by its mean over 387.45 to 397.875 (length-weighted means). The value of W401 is 1.5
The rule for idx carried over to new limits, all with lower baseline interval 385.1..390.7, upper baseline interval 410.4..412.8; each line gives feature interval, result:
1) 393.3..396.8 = 0.24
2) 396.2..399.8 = 0.15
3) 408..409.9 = 0.03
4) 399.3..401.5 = -0.06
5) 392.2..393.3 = 0.30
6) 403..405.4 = -0.04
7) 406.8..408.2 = 0.00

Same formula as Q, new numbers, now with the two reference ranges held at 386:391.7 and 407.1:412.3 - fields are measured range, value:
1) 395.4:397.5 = 0.56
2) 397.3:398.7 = 0.12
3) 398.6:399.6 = -0.03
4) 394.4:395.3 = 0.07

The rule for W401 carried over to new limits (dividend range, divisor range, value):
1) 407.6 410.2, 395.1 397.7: 1.53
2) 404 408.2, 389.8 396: 1.42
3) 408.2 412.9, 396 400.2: 1.33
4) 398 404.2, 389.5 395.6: 1.37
